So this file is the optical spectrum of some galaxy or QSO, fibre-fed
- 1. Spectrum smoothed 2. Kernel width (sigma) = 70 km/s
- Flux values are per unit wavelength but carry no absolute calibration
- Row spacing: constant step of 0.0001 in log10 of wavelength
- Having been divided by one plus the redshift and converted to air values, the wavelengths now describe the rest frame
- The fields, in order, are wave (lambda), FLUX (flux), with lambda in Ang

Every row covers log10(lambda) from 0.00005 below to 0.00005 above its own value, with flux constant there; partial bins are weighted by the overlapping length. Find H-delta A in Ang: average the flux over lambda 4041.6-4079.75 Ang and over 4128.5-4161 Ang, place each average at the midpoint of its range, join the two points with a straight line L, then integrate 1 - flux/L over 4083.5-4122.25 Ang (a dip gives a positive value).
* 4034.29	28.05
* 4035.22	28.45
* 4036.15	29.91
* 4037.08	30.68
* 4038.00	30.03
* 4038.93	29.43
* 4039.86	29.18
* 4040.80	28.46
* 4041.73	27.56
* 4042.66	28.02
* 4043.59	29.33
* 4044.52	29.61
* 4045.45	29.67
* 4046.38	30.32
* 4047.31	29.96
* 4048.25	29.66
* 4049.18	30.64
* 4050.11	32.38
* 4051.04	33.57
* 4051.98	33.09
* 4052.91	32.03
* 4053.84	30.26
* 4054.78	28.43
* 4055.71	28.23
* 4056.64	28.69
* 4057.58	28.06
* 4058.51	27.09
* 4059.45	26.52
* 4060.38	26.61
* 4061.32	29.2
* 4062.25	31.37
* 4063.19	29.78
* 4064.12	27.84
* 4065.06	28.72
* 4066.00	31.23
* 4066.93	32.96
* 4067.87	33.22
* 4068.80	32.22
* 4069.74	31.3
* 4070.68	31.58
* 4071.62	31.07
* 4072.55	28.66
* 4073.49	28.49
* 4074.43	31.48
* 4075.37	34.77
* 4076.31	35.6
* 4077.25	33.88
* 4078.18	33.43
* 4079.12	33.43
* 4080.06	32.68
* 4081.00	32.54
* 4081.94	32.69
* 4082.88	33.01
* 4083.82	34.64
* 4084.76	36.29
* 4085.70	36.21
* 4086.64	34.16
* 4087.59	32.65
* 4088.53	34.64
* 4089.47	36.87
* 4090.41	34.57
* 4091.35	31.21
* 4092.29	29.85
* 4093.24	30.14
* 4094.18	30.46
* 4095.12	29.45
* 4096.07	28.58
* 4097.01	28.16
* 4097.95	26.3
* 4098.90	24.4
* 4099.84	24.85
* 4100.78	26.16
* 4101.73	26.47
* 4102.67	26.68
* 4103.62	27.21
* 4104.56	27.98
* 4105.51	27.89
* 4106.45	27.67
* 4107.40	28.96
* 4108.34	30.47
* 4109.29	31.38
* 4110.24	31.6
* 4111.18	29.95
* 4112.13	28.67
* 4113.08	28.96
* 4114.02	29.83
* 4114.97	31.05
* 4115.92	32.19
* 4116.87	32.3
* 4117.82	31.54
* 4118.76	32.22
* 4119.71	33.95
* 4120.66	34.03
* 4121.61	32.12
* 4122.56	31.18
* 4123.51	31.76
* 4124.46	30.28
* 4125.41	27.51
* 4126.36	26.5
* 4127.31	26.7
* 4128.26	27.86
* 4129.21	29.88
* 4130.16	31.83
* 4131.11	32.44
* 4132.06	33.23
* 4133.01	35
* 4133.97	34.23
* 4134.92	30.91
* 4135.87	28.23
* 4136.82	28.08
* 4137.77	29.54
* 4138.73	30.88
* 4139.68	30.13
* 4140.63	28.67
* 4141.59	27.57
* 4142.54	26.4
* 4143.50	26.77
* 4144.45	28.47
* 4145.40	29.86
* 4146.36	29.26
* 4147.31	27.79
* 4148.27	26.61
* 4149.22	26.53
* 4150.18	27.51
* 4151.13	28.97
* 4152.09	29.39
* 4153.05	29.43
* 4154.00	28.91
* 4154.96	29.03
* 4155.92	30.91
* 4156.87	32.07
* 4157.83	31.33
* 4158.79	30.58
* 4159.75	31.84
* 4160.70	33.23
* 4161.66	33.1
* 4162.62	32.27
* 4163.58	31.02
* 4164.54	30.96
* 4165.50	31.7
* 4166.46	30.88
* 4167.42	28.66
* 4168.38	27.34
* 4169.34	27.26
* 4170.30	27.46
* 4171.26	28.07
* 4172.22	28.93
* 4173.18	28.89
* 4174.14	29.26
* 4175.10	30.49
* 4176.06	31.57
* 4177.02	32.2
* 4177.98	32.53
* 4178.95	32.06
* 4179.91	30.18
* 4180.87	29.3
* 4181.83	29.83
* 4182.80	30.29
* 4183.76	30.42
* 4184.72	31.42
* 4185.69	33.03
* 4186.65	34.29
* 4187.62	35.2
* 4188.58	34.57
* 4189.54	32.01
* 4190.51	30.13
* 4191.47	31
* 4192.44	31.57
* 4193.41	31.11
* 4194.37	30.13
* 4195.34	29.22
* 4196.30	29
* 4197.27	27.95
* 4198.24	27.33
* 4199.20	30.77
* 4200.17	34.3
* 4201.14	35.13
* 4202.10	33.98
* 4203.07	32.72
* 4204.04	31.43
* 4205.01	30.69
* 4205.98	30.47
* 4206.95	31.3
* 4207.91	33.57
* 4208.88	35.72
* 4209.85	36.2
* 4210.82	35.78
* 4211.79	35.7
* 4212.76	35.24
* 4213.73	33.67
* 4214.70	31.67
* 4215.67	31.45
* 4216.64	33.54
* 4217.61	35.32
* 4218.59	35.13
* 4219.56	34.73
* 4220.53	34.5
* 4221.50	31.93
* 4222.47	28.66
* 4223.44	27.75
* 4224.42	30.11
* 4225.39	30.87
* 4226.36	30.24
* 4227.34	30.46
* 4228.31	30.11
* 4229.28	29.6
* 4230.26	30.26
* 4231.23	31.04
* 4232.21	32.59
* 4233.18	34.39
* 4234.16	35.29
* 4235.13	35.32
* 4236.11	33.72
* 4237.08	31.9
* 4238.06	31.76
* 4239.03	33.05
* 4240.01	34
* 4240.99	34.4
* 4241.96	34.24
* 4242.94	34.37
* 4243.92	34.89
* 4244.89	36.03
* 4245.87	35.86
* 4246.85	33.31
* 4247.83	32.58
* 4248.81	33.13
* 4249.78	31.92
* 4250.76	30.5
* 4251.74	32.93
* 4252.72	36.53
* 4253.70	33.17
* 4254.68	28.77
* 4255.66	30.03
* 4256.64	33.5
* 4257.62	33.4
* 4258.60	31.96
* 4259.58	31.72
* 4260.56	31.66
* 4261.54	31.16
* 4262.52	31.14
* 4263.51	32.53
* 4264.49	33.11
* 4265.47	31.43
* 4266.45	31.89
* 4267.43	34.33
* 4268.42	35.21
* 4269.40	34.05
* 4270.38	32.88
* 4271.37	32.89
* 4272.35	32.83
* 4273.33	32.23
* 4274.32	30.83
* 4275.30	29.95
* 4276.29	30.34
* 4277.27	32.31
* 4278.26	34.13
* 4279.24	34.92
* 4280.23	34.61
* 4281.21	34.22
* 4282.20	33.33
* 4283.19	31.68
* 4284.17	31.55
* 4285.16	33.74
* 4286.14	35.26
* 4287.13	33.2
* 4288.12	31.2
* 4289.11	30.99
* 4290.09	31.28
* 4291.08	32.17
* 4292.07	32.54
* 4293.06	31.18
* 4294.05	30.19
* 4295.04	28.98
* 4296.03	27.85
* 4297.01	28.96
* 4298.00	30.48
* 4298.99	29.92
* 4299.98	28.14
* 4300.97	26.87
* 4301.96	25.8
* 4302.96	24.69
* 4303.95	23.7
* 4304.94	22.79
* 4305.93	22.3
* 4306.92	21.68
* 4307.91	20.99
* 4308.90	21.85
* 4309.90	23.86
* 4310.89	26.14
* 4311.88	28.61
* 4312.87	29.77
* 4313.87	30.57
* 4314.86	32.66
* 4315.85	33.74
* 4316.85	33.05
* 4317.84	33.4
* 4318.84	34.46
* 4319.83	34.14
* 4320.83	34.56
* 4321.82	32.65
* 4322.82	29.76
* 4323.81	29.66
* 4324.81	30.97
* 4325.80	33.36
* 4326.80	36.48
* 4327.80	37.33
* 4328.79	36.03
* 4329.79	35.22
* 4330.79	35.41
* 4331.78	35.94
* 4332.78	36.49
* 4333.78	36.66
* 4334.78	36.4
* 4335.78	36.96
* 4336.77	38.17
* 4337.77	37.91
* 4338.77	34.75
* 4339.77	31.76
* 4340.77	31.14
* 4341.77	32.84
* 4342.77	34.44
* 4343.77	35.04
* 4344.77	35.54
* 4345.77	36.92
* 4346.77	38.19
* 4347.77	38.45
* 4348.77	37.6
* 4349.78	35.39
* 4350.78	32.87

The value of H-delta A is -0.5 Ang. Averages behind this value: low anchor 30.5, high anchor 29.8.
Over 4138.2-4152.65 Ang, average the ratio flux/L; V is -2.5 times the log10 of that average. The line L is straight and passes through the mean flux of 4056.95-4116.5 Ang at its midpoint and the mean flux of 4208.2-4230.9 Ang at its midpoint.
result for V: 0.11 mag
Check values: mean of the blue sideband 30.6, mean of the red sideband 32.5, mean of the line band 28.3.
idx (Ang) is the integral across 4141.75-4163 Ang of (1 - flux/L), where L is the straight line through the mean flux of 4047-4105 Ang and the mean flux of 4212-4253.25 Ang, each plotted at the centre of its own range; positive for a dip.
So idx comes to 1.5 Ang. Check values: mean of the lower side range 30.7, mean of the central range 29.5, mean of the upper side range 32.9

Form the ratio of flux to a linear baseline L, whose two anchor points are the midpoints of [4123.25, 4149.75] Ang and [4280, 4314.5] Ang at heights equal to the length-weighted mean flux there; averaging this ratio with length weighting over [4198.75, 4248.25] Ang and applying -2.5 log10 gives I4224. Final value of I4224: -0.14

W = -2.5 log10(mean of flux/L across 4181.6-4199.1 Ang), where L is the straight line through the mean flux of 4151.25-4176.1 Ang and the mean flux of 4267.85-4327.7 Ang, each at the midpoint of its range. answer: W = -0.03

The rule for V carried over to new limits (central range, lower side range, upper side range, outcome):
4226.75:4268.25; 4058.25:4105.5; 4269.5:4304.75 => -0.06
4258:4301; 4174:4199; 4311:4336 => 0.03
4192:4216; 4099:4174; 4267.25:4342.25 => -0.06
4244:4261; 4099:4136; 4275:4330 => -0.08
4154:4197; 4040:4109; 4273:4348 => 0.01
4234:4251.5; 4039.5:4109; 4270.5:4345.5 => -0.08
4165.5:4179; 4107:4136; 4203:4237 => 0.07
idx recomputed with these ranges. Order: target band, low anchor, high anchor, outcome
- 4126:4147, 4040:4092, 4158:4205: 1.0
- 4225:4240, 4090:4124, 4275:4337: -0.7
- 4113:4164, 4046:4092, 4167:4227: 2.2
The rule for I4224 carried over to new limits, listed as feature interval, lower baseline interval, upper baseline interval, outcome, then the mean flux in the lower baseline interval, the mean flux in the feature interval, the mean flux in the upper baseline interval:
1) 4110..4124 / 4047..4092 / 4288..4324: -0.01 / 31.6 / 31.4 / 28.9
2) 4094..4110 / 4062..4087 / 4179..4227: 0.16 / 32.3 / 27.8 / 32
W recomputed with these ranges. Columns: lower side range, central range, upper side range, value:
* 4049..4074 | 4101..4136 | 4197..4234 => 0.02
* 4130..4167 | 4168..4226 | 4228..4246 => 0.01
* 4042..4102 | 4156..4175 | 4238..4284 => 0.05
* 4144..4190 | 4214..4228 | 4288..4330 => -0.06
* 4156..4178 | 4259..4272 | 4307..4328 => -0.07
